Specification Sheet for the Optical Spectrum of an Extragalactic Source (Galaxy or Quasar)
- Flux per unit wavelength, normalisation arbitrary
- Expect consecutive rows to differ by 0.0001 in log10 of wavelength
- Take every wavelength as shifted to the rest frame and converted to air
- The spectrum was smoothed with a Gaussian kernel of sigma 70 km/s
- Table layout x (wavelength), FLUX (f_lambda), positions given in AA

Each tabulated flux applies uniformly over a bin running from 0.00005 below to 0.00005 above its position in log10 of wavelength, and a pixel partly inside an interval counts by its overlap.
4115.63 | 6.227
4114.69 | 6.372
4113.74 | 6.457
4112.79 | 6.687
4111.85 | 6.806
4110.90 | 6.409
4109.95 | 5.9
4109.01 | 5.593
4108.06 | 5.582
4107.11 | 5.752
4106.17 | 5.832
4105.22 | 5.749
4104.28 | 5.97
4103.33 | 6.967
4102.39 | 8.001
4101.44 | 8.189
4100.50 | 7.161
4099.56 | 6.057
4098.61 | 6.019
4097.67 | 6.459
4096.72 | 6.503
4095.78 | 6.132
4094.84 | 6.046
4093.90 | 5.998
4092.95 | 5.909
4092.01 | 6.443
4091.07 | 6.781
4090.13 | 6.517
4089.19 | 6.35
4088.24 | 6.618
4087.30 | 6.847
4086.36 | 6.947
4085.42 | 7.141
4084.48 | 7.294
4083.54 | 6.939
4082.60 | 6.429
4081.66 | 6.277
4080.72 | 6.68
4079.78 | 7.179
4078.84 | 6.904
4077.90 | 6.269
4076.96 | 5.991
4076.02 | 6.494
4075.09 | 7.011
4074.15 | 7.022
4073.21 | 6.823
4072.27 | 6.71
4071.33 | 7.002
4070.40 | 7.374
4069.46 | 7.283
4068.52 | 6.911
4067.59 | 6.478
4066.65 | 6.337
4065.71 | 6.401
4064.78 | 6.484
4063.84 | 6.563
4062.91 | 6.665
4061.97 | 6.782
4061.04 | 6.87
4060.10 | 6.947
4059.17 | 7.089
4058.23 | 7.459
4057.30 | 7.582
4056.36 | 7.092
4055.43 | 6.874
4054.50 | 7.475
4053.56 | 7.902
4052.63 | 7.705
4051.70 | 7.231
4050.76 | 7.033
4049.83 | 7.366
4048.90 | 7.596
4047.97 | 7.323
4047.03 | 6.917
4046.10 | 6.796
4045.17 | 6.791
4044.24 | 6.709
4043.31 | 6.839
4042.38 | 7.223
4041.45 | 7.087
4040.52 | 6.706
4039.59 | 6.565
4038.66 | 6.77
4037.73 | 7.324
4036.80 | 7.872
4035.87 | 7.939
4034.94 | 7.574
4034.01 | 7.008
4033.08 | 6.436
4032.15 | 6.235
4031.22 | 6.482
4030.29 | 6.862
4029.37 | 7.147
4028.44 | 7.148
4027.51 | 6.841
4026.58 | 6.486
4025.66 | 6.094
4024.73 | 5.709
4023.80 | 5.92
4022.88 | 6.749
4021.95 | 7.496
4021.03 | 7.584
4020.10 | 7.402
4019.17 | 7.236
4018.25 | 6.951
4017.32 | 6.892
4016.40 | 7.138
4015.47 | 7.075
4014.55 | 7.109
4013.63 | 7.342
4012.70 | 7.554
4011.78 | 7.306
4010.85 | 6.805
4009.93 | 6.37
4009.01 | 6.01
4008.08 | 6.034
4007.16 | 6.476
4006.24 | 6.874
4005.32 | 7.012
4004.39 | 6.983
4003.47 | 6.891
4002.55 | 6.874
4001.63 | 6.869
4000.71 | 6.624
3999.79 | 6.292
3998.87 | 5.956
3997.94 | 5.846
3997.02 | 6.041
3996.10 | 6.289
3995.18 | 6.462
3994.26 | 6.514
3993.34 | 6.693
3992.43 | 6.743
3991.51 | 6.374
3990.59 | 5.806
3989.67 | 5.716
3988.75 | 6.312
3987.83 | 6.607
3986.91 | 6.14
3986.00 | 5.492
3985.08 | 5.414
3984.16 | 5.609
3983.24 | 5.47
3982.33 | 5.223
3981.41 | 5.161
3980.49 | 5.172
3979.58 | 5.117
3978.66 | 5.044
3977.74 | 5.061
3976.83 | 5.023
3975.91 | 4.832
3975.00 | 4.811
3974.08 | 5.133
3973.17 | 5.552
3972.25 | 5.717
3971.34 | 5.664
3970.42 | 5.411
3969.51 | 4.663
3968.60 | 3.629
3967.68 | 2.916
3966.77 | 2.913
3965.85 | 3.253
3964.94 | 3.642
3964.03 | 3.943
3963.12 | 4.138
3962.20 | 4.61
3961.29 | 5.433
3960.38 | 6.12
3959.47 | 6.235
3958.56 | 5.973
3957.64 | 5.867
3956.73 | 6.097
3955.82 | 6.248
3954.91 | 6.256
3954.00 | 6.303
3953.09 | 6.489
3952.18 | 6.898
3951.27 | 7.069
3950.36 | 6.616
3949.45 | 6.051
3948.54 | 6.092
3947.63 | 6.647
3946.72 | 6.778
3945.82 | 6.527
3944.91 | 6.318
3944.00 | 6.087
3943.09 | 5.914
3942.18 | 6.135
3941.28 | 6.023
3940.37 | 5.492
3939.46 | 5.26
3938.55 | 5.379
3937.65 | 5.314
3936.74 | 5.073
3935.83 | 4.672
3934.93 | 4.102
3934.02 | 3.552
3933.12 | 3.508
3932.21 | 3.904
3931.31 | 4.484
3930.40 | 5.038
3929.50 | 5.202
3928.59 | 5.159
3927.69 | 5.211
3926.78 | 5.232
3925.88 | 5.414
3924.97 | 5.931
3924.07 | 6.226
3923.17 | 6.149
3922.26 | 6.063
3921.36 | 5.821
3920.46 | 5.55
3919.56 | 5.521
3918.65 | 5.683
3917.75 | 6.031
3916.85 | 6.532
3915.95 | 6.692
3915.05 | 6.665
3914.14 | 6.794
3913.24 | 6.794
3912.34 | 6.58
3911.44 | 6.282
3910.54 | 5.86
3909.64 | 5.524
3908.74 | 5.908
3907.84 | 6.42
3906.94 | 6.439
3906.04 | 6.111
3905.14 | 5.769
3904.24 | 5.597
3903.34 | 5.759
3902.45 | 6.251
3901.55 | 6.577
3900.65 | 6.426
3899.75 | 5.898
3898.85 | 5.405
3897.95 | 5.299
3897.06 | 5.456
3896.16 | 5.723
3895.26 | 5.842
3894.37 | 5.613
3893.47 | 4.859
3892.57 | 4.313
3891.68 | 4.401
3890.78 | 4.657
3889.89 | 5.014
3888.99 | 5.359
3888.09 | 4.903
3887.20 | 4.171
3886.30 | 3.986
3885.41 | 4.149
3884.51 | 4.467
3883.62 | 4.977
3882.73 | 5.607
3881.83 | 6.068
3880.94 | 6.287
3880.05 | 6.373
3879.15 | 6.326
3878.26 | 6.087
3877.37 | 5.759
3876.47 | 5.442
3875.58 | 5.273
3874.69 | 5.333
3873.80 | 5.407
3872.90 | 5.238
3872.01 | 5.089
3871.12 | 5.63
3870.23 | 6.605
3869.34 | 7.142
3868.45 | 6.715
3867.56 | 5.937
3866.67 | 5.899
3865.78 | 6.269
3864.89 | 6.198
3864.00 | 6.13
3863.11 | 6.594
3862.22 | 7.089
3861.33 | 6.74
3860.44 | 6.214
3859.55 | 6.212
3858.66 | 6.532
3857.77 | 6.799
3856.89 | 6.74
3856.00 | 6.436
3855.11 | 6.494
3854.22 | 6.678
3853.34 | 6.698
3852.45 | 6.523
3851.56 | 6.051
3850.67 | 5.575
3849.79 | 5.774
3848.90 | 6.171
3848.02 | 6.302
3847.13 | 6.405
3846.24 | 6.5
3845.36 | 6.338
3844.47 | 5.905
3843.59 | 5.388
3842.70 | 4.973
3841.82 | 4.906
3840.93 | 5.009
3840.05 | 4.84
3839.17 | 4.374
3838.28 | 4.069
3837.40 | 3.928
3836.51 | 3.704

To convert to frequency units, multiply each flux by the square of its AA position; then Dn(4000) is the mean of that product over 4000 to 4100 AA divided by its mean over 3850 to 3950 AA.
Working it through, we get 1.3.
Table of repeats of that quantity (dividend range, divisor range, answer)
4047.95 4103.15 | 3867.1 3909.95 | 1.35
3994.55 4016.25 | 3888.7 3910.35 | 1.25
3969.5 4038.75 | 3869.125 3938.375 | 1.21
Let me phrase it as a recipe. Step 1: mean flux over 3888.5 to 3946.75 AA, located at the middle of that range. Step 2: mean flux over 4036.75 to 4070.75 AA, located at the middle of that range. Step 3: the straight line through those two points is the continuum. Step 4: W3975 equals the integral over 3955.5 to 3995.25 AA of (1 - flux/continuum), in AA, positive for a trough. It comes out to 5.86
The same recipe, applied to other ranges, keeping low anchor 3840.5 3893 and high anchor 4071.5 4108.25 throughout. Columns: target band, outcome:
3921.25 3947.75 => 2.8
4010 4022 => -1.6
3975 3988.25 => 1.8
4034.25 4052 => -2.0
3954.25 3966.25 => 1.7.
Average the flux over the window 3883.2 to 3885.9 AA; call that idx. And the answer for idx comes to 4.52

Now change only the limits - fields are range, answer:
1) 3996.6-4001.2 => 6.15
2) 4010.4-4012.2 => 7.03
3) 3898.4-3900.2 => 5.64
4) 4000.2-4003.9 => 6.82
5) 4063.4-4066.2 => 6.48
